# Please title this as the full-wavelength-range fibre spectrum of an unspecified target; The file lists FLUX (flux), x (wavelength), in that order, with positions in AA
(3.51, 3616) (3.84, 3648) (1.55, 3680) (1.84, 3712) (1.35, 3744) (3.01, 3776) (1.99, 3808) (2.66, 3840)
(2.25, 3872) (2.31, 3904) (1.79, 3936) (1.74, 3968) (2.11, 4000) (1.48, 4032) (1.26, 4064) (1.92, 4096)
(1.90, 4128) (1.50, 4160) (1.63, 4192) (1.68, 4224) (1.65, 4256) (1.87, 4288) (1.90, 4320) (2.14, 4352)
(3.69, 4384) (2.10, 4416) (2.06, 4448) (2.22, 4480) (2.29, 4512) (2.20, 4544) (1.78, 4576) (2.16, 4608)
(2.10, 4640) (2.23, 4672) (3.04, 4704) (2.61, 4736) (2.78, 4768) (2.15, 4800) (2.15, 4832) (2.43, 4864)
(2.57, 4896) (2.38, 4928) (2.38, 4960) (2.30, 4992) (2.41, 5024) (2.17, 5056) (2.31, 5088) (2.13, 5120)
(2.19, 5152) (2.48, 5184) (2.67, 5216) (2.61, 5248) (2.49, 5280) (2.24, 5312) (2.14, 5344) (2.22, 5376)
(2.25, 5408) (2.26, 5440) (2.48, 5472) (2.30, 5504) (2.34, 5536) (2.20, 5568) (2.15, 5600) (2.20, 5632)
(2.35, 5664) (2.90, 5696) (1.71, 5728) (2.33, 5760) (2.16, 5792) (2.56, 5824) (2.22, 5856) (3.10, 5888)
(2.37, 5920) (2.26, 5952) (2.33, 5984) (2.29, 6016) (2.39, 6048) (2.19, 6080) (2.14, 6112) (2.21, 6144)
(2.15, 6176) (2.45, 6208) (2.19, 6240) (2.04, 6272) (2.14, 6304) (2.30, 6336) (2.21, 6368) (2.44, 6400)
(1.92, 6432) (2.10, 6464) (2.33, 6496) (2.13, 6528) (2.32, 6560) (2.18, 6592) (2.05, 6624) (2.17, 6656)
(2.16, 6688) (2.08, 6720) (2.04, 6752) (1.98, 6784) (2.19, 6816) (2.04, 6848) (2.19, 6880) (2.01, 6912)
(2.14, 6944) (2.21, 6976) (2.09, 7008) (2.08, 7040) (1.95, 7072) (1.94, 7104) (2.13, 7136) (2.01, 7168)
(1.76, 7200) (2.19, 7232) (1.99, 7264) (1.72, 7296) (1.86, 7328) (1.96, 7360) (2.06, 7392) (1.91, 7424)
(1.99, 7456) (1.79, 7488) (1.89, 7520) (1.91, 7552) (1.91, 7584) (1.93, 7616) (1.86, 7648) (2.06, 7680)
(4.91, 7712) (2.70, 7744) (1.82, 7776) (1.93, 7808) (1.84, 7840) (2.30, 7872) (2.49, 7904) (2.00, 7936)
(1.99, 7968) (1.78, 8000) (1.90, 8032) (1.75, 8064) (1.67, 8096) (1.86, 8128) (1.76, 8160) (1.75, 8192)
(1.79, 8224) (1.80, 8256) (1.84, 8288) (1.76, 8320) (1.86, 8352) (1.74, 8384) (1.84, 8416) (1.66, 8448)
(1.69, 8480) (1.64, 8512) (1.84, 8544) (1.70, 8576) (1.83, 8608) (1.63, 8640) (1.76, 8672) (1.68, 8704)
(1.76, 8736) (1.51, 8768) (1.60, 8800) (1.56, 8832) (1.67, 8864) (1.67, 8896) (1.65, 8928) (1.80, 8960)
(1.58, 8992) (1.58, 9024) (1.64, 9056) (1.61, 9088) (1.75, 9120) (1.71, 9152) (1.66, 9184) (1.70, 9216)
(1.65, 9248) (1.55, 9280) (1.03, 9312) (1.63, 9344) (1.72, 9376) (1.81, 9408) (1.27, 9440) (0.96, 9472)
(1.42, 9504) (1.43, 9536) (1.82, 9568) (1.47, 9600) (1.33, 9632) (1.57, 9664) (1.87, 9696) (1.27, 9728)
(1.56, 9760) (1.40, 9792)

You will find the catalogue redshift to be 0.17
